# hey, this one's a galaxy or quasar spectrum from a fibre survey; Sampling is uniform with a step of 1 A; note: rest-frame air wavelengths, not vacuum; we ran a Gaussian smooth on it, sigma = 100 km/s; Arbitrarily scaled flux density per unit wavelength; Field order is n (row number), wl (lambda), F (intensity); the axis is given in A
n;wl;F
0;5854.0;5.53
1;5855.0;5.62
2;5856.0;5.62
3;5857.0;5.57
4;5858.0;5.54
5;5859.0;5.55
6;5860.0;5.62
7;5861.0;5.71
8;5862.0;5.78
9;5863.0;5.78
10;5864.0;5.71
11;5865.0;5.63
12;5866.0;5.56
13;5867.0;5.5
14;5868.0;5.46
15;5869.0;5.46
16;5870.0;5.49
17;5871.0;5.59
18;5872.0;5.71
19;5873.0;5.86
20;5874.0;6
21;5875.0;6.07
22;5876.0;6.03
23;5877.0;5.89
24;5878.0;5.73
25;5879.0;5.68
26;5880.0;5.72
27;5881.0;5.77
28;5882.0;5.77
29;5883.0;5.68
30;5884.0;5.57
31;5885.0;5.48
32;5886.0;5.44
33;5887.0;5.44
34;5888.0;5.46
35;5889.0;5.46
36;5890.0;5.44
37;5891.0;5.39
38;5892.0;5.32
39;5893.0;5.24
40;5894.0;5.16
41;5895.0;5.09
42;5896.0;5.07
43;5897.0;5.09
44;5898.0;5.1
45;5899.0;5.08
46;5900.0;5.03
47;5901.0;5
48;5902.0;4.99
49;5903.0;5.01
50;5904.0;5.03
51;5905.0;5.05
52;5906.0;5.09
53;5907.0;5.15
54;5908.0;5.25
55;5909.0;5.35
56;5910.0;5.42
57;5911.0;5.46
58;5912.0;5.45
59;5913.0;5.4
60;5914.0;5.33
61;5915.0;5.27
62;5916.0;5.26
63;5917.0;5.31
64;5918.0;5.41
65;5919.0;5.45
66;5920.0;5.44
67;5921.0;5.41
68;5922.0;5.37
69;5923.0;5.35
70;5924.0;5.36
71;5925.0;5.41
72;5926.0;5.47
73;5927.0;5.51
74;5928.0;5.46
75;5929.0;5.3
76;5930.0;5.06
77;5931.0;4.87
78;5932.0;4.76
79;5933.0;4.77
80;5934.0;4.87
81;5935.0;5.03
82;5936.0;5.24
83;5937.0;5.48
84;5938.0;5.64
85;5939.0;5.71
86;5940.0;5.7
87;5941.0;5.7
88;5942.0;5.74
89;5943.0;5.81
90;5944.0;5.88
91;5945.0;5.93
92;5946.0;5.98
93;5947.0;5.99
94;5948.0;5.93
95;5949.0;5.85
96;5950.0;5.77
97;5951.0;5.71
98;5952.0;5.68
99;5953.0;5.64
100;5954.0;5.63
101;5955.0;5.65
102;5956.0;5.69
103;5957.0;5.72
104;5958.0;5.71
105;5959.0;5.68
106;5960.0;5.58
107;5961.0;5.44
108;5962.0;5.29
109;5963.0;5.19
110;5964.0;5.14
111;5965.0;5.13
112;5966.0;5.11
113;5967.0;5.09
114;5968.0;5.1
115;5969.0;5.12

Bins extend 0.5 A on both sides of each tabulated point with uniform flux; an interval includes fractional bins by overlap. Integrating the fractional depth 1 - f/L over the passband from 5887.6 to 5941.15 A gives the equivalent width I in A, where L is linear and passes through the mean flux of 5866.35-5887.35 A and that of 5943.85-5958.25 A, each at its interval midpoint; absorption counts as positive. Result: 4.4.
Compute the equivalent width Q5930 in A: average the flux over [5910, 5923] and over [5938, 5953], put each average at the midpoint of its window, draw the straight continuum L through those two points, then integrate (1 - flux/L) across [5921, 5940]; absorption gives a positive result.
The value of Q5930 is 1.0 A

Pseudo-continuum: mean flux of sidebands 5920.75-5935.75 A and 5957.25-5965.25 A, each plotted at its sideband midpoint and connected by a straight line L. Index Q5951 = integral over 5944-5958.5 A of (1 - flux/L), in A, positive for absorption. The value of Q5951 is -1.18 A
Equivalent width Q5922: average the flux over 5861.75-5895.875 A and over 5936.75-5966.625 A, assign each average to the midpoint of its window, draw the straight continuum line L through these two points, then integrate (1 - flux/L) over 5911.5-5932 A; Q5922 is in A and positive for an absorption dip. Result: 1.05 A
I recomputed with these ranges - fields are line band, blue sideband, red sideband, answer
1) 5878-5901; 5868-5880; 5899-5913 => 0.4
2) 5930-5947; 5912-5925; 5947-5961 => 0.4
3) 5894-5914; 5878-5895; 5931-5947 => 1.2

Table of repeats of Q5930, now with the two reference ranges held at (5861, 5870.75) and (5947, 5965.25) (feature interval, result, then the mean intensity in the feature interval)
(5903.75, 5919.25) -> 0.85 A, 5.29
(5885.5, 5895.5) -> 0.46 A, 5.34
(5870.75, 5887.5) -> -0.39 A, 5.73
